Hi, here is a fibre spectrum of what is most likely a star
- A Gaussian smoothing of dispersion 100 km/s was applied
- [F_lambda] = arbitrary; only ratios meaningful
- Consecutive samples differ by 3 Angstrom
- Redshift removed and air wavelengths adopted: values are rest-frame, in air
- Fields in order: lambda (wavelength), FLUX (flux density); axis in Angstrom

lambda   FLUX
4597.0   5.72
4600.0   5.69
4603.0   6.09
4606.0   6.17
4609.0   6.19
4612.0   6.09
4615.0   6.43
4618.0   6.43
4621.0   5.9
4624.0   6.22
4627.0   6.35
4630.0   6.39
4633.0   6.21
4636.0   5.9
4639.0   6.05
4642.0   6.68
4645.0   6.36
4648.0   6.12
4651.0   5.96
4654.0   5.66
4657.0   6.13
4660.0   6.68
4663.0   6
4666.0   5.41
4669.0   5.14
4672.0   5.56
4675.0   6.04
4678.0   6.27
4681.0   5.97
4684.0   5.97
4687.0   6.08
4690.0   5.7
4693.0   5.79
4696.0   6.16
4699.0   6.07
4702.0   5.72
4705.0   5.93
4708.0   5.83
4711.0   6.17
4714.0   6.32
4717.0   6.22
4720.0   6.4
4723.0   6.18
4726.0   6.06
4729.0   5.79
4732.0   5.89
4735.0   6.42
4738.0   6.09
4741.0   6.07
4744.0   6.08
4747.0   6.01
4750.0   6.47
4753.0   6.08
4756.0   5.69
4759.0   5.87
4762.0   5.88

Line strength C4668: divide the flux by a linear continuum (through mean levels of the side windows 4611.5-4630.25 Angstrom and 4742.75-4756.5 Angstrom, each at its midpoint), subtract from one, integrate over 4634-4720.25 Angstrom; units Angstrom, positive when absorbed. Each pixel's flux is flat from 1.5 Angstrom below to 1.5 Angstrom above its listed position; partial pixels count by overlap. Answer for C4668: 2.5 Angstrom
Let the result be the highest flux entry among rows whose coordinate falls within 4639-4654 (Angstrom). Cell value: 6.68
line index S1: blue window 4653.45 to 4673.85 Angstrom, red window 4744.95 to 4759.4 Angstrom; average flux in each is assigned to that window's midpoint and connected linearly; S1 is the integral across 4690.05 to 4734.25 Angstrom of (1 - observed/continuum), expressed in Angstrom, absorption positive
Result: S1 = -0.7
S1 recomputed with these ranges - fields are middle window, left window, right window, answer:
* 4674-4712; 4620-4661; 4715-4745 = 1.08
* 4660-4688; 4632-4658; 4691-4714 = 0.81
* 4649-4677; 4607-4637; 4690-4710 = 0.92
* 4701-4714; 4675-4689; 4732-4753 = 0.28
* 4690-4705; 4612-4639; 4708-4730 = 0.61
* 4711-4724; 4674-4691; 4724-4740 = -0.49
